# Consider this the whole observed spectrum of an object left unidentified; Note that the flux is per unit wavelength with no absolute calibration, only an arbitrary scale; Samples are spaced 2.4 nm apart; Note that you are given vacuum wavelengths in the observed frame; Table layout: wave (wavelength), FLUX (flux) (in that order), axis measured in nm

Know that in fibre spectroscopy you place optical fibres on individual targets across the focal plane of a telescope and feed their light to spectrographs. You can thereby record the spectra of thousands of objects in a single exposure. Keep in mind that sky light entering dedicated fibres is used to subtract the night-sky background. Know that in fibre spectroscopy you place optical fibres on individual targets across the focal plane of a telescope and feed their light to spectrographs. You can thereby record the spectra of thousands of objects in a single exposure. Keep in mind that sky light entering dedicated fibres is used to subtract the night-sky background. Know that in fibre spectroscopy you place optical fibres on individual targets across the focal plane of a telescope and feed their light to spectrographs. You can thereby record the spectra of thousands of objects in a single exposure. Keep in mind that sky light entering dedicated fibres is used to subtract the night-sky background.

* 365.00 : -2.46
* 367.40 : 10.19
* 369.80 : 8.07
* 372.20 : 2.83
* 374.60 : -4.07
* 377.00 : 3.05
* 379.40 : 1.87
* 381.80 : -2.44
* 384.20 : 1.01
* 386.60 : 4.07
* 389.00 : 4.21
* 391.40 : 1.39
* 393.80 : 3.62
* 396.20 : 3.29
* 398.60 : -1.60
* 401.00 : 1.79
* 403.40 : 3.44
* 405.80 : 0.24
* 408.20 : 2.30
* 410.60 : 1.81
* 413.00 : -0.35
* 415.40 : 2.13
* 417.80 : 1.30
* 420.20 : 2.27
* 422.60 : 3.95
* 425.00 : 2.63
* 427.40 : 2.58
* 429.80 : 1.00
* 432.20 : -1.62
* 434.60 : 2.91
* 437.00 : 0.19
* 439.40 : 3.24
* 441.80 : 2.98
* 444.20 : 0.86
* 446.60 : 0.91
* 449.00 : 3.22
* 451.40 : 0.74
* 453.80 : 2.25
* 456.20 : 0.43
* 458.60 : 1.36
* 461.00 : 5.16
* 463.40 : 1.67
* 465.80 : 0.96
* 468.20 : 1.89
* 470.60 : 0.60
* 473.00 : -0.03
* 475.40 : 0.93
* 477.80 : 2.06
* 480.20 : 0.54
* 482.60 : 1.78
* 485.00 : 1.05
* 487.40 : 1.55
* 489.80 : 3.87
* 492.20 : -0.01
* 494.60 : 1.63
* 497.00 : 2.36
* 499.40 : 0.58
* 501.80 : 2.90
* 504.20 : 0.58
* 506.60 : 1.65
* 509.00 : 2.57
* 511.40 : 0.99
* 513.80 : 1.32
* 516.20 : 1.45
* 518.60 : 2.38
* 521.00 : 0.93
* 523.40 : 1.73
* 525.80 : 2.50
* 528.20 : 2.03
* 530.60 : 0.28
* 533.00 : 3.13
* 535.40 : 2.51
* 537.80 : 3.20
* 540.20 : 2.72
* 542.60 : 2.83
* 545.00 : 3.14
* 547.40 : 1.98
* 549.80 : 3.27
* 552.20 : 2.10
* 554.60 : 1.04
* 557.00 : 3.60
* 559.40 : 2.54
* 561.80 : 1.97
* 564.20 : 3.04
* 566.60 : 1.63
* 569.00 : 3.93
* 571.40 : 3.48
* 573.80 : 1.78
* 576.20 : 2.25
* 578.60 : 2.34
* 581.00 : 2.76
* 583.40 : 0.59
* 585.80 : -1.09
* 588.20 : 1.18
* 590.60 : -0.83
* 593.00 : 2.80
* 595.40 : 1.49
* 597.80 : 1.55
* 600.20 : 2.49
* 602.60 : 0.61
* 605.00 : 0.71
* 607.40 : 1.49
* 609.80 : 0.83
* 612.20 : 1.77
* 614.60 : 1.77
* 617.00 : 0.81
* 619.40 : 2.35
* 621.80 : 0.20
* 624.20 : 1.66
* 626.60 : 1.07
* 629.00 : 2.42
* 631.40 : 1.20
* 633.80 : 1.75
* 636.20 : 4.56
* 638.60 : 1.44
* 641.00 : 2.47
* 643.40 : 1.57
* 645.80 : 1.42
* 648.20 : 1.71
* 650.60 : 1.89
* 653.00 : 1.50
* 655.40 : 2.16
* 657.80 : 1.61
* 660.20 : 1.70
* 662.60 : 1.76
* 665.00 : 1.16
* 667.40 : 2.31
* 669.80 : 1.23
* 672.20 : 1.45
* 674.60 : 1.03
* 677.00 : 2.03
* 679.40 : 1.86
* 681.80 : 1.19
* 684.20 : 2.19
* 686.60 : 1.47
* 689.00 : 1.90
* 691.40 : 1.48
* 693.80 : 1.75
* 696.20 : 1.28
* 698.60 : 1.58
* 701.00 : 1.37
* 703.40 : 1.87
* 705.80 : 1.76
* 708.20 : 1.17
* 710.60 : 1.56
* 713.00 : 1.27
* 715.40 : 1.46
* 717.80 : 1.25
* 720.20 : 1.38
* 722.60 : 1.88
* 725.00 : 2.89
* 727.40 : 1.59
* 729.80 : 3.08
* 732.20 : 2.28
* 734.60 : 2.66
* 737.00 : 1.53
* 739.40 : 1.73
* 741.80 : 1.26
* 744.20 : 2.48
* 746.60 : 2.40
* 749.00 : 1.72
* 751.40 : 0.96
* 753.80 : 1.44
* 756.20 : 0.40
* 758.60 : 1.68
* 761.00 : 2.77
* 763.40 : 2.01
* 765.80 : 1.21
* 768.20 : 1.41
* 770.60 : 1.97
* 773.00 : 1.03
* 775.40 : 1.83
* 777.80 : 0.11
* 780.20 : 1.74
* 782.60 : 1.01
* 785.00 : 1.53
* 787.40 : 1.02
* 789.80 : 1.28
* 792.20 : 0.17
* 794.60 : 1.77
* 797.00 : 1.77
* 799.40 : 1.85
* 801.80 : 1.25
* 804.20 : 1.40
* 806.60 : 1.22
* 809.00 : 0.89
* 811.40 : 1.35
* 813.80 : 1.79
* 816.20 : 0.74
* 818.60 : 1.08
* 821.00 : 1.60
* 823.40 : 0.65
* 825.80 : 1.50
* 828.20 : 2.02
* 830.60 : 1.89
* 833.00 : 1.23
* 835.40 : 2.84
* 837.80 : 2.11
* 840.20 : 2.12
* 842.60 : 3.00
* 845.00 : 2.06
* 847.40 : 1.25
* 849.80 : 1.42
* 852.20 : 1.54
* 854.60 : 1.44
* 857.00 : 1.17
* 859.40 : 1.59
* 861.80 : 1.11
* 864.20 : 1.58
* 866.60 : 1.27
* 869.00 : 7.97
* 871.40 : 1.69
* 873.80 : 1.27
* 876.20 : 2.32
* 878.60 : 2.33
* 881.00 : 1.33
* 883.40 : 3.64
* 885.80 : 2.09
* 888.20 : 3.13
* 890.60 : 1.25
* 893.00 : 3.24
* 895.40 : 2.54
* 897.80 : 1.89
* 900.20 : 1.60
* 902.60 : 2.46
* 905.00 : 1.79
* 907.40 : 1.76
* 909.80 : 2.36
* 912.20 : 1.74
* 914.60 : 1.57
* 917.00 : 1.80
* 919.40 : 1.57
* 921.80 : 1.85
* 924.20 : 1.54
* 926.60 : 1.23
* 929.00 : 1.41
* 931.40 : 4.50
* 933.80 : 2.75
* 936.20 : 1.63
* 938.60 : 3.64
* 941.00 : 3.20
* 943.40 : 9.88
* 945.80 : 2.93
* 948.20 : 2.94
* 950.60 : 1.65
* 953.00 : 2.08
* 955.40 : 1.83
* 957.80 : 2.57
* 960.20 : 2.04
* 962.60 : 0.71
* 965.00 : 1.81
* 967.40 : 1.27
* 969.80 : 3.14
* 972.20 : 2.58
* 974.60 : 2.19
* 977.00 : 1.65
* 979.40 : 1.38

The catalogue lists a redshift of 1.332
